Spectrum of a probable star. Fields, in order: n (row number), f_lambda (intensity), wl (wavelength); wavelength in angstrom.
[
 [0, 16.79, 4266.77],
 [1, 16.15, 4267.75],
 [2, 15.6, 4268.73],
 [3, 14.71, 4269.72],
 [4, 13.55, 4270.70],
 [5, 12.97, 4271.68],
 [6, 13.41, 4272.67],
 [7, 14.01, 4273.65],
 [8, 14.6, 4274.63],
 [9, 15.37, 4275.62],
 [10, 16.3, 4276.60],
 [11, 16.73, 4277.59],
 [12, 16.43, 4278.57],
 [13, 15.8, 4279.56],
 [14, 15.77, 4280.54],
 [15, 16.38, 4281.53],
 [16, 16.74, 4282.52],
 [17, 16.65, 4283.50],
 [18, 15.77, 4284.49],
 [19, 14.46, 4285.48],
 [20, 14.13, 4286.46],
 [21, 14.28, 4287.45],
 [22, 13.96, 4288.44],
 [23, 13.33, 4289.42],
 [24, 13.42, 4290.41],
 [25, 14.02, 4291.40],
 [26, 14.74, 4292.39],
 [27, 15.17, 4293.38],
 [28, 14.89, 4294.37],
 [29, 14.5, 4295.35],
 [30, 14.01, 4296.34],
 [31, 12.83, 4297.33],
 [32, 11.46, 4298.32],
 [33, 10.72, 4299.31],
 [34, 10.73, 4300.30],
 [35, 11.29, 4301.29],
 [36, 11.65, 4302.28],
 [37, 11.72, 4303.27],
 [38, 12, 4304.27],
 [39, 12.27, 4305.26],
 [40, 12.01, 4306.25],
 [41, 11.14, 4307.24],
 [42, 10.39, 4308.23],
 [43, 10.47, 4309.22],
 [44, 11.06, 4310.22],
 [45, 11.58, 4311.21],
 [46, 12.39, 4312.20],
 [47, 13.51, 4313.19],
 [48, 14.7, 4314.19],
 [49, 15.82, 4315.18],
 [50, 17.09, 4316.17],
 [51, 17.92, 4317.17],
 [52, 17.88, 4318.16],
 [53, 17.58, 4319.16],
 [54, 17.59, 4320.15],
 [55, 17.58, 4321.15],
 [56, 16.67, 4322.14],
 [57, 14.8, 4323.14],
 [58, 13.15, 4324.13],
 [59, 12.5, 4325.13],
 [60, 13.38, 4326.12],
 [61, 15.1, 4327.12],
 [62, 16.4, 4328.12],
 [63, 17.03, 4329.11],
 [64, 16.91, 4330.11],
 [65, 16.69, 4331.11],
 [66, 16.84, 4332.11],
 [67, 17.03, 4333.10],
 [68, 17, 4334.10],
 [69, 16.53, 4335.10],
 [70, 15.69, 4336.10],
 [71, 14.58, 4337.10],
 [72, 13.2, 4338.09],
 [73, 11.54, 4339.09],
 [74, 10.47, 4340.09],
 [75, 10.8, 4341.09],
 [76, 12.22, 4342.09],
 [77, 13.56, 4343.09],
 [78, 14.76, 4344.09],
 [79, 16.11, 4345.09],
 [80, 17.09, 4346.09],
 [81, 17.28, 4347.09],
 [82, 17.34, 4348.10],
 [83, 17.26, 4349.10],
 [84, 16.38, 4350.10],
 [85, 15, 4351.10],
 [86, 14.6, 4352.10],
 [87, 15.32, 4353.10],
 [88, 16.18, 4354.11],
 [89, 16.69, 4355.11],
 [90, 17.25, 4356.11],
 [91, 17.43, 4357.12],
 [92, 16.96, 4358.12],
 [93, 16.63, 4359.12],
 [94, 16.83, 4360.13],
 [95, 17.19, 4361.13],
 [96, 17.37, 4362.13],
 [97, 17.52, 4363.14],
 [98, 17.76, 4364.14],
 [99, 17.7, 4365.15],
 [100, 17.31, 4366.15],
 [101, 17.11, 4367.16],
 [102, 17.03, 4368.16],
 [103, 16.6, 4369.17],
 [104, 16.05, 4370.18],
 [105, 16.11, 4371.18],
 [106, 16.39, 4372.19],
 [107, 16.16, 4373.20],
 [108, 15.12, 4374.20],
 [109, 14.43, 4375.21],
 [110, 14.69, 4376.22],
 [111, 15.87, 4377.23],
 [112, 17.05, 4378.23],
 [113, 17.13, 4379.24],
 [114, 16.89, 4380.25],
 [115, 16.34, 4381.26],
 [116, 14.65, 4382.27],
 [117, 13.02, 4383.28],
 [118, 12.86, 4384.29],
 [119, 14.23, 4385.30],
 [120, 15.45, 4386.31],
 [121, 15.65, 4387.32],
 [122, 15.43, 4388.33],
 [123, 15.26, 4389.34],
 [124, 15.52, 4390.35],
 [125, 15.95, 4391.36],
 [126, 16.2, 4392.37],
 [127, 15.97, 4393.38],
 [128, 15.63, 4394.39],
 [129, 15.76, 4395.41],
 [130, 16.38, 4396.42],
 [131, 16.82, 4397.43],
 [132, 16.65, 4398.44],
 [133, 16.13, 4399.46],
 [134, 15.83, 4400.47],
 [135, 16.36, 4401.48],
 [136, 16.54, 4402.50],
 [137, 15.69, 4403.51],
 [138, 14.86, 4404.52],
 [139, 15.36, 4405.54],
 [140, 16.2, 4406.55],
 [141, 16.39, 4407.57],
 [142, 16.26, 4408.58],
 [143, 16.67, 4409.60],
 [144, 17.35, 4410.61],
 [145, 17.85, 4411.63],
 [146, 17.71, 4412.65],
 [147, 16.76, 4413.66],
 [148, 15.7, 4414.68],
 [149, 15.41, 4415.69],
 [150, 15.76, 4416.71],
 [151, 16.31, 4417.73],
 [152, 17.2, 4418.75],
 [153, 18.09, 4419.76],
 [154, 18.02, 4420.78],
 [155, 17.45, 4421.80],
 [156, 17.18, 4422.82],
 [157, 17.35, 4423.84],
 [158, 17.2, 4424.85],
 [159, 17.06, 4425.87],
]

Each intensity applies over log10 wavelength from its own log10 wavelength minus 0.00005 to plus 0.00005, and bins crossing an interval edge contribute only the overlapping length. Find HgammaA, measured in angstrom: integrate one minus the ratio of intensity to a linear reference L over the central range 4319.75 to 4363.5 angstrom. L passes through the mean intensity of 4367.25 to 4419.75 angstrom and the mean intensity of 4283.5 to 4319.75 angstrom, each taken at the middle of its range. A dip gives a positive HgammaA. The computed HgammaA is -3.12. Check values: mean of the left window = 13.5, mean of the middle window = 15.6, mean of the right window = 16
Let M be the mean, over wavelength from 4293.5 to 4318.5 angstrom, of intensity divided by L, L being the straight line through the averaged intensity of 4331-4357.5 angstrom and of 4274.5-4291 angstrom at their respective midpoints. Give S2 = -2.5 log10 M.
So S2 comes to 0.18 mag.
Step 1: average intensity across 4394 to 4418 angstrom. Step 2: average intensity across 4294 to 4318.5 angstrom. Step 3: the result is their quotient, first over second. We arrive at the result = 1.3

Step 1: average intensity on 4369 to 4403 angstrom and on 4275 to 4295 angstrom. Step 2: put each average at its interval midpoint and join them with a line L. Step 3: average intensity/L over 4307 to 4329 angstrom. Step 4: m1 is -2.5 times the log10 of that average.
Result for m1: 0.06 mag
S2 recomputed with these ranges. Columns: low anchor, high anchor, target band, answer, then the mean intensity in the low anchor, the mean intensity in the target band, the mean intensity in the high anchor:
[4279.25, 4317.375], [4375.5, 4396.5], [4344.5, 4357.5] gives -0.12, 13.6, 16.4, 15.5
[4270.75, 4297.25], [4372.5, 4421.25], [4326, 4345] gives 0.04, 14.9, 14.8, 16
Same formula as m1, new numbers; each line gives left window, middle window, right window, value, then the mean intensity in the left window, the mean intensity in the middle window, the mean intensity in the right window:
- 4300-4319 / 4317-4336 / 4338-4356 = -0.170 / 13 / 16.2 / 14.9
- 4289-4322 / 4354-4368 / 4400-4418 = -0.144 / 13.6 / 17.2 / 16.3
